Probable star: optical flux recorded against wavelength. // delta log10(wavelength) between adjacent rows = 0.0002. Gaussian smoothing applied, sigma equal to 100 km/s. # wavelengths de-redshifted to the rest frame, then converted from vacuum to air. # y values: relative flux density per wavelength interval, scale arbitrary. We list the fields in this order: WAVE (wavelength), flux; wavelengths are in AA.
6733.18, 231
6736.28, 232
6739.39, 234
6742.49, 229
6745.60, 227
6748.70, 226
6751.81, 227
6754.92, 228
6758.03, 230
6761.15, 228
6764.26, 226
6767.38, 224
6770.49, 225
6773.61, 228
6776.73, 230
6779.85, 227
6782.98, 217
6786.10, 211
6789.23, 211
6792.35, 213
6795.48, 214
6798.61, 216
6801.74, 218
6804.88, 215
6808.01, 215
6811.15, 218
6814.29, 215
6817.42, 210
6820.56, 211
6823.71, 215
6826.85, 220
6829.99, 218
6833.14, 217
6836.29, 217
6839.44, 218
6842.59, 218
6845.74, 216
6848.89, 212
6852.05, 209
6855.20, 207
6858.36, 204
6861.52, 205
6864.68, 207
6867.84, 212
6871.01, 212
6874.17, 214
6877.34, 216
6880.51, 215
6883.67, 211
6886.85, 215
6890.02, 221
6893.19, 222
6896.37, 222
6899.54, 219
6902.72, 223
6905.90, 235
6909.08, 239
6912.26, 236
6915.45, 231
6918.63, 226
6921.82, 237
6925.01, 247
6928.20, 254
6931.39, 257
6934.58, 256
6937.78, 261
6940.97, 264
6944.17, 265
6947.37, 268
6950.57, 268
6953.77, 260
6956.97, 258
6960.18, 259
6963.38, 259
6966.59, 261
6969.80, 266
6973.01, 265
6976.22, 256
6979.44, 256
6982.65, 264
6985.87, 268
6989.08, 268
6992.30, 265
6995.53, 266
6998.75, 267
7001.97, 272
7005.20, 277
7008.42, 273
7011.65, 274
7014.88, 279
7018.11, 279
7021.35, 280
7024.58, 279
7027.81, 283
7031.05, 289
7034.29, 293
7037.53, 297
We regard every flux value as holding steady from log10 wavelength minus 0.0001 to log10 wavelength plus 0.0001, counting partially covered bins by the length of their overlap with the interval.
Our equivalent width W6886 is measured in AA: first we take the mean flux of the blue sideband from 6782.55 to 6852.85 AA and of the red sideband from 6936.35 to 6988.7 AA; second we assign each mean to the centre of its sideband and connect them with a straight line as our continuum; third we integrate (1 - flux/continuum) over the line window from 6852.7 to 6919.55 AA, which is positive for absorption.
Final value 5.4 AA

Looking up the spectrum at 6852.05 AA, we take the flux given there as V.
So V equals 209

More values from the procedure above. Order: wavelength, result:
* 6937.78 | 261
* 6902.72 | 223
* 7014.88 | 279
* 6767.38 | 224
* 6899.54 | 219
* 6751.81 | 227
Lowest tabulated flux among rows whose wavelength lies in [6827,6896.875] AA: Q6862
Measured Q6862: 204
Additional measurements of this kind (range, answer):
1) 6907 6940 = 226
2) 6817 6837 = 210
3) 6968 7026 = 256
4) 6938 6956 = 260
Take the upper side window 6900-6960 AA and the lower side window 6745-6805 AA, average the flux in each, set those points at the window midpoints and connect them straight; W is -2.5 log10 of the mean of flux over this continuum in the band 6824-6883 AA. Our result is 0.11 mag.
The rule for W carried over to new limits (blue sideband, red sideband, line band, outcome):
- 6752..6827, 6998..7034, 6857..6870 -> 0.15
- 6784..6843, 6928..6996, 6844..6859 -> 0.08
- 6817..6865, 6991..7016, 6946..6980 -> -0.02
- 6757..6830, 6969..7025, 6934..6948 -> -0.03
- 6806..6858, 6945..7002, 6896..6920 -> 0.05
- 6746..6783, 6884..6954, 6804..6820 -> 0.08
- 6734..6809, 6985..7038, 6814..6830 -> 0.10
